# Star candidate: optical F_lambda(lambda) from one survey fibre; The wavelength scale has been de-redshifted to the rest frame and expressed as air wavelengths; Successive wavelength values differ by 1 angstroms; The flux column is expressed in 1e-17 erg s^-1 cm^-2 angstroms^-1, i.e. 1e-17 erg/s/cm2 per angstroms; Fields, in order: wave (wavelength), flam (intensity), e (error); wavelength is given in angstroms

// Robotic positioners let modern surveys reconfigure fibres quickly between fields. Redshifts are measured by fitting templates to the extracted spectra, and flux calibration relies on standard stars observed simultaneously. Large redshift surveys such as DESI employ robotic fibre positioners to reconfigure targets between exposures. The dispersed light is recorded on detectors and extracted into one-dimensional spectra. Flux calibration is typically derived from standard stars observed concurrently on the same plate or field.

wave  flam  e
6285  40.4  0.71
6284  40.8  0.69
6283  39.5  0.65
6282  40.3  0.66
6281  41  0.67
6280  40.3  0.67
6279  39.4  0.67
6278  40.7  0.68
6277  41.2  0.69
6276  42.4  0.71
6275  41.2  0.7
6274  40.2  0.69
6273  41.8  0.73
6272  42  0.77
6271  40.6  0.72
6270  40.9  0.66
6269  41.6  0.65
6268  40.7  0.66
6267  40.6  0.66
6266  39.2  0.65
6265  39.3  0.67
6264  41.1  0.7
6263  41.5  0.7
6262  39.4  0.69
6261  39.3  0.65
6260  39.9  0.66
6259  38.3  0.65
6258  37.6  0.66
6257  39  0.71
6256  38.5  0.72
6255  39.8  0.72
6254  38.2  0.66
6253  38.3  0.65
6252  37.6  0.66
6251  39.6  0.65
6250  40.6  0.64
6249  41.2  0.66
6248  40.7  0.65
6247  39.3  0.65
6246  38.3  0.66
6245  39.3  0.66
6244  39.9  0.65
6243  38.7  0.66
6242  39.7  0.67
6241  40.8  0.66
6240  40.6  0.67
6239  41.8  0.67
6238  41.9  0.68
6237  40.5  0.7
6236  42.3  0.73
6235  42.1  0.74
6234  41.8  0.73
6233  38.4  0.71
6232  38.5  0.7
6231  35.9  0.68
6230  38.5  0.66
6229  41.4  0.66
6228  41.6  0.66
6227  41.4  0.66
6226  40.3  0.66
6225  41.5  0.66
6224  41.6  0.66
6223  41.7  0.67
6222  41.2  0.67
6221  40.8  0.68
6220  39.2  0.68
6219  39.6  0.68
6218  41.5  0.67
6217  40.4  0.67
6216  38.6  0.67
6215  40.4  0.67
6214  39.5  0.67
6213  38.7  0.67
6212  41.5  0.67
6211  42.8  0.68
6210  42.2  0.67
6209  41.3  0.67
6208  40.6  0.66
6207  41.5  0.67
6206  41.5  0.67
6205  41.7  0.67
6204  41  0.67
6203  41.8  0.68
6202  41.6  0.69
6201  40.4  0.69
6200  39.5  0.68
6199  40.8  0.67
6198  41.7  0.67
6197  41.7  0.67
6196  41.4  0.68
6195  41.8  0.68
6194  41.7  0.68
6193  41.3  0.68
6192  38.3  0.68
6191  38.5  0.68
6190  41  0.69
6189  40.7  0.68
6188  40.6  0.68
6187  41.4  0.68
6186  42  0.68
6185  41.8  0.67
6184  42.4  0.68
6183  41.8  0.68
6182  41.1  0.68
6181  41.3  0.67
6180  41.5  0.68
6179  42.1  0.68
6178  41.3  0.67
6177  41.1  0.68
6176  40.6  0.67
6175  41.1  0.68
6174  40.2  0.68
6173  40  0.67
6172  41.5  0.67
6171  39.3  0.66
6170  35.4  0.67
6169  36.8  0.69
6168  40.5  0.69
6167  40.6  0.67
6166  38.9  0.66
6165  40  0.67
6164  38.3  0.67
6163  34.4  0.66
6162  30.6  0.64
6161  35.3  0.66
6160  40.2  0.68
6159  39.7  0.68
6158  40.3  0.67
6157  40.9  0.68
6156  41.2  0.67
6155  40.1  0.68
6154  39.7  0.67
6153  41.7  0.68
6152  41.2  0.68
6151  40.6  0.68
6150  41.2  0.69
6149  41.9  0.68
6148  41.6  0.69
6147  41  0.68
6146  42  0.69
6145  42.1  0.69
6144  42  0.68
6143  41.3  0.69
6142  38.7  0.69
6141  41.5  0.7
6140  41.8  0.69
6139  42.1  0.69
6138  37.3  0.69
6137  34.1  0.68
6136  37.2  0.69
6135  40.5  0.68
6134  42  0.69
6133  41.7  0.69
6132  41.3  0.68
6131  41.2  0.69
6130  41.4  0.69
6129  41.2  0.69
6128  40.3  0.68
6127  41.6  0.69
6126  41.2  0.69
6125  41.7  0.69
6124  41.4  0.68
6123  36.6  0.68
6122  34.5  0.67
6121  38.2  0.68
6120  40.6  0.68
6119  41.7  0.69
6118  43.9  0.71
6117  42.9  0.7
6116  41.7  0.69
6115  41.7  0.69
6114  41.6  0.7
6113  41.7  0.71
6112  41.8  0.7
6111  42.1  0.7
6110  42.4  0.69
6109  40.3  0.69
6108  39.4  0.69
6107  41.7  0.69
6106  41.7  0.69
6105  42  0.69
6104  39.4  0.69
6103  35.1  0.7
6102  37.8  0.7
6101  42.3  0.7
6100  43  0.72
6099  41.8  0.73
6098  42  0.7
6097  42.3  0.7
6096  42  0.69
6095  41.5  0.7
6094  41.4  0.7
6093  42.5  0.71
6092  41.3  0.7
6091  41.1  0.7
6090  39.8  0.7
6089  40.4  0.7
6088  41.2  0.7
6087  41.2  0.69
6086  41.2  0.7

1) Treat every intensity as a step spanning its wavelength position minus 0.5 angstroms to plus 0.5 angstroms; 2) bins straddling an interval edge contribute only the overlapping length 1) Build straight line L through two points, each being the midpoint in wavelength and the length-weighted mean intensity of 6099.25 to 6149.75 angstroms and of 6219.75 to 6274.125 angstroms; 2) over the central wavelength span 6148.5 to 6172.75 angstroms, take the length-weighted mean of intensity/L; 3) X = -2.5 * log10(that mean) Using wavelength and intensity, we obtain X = 0.04 mag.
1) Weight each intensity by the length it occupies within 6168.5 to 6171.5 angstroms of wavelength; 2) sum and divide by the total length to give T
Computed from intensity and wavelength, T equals 37.2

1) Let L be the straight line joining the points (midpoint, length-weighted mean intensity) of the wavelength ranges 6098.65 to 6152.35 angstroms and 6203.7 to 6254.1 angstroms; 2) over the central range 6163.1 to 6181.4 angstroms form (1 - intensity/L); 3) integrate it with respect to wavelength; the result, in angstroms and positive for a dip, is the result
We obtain 0.30 angstroms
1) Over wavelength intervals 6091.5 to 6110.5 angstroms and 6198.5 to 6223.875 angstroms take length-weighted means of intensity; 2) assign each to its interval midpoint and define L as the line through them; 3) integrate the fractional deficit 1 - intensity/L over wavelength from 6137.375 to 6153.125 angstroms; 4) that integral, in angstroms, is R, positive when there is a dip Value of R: 0.0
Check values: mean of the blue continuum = 41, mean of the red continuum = 40.8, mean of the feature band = 41.1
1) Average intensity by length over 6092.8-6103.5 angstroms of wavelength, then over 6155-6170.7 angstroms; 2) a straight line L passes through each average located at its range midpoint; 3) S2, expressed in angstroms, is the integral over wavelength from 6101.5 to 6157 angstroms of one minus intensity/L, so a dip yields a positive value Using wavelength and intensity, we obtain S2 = -1.3 angstroms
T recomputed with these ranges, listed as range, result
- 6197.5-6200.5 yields 40.7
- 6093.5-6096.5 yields 41.6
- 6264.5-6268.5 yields 40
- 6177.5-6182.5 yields 41.5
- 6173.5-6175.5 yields 40.7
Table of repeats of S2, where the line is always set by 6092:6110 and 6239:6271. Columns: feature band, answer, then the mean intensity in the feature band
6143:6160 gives -0.2 angstroms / 41.1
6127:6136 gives -0.1 angstroms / 41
